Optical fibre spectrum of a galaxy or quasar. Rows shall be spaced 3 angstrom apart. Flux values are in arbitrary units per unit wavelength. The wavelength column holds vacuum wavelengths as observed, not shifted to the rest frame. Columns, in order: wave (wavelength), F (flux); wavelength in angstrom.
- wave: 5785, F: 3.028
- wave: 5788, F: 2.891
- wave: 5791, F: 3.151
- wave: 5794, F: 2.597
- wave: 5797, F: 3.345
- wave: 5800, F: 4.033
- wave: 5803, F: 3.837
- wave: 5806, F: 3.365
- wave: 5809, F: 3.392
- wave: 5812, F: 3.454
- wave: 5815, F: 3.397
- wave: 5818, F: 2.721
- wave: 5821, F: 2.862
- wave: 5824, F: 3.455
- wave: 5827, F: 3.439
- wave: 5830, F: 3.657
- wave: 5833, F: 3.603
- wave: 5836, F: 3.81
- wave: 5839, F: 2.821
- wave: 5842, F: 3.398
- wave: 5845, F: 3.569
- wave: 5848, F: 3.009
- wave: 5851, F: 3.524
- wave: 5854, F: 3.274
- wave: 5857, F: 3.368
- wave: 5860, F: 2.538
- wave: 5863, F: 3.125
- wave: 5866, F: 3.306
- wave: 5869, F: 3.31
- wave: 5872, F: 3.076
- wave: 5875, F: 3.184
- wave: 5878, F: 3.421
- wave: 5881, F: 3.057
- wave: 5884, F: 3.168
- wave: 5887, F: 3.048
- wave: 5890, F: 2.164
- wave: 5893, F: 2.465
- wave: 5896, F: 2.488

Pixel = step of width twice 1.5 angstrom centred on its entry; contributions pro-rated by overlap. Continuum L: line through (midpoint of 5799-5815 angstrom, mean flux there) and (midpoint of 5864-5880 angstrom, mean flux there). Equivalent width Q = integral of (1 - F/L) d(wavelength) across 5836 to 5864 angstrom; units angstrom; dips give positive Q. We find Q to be 1.2 angstrom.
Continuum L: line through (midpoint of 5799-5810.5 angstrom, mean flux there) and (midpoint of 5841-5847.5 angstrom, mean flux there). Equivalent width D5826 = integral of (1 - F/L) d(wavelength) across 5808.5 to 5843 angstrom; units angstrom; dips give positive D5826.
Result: 1.8 angstrom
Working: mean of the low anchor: 3.64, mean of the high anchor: 3.42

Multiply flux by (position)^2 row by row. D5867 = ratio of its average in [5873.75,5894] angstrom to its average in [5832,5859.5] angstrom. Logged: 0.9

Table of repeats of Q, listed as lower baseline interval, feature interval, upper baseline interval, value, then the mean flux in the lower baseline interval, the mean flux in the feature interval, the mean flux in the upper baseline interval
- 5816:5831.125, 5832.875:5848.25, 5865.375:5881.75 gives -0.7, 3.22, 3.38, 3.23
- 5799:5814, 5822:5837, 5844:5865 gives -0.7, 3.6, 3.56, 3.19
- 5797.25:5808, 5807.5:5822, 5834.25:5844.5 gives 1.6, 3.68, 3.18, 3.37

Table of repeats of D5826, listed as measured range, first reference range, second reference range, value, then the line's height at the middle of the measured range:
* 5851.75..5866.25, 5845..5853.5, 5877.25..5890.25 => 0.5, 3.24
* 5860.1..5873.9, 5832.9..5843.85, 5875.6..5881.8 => 0.6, 3.29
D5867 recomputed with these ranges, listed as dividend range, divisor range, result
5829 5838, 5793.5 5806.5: 1.05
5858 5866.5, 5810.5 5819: 0.94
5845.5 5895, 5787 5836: 0.94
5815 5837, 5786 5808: 1.02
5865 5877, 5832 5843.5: 0.96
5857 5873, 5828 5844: 0.90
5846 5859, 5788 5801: 1.04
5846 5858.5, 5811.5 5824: 1.07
